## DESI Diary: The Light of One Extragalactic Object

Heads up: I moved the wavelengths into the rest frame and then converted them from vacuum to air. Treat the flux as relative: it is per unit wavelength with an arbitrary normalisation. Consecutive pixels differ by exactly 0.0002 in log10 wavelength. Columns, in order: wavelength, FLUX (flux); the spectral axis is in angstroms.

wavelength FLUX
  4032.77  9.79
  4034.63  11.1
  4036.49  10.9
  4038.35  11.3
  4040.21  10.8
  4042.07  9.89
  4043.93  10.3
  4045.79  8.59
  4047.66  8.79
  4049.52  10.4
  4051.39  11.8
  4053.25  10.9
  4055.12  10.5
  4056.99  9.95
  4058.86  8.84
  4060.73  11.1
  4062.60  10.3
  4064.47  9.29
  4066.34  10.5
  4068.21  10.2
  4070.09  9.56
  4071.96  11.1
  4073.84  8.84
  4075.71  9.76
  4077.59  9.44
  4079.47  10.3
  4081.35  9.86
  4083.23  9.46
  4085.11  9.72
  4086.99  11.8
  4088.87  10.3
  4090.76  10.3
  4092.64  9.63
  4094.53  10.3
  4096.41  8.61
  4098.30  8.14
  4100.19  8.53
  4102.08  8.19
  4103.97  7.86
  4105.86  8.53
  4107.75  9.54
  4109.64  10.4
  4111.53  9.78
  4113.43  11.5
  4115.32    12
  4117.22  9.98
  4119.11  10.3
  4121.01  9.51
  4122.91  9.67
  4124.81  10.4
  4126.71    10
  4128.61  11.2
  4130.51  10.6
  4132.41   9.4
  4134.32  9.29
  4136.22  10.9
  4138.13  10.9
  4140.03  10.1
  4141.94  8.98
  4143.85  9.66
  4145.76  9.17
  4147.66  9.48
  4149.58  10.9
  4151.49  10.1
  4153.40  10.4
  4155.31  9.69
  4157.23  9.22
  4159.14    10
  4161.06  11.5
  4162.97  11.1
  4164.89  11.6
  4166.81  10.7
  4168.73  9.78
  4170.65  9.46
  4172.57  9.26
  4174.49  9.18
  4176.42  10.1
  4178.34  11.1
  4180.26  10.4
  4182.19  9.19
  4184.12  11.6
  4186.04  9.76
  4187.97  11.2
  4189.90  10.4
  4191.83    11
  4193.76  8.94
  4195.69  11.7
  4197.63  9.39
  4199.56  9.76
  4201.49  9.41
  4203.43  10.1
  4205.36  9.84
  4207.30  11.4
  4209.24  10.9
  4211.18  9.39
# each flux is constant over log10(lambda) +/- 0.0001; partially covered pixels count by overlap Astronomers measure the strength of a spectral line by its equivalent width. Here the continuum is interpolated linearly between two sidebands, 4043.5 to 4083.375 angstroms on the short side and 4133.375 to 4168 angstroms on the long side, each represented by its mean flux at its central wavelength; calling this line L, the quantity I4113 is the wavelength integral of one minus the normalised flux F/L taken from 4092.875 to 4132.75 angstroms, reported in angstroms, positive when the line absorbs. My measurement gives 1.48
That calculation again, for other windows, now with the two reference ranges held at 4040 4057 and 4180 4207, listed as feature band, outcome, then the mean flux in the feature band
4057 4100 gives 1.39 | 9.86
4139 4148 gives 0.63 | 9.5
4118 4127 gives 0.20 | 9.98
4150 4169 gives -0.44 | 10.4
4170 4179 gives 0.37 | 9.79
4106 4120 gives -0.26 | 10.4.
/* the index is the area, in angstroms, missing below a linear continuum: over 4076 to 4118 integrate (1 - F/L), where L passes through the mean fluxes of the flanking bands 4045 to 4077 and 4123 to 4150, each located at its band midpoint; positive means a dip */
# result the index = 1.2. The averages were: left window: 10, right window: 10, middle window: 9.73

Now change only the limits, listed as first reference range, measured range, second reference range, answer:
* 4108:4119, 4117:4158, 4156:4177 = 1.66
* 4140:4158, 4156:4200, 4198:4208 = -1.66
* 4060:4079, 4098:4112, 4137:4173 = 1.64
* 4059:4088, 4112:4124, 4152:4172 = -0.33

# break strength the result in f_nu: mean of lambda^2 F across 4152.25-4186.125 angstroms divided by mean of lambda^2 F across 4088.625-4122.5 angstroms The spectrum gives 1.10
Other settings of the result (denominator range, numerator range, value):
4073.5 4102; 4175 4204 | 1.12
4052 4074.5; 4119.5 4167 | 1.04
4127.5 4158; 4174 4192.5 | 1.06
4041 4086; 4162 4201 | 1.09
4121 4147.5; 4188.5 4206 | 1.04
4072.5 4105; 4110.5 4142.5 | 1.10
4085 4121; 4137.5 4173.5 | 1.06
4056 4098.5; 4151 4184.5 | 1.08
